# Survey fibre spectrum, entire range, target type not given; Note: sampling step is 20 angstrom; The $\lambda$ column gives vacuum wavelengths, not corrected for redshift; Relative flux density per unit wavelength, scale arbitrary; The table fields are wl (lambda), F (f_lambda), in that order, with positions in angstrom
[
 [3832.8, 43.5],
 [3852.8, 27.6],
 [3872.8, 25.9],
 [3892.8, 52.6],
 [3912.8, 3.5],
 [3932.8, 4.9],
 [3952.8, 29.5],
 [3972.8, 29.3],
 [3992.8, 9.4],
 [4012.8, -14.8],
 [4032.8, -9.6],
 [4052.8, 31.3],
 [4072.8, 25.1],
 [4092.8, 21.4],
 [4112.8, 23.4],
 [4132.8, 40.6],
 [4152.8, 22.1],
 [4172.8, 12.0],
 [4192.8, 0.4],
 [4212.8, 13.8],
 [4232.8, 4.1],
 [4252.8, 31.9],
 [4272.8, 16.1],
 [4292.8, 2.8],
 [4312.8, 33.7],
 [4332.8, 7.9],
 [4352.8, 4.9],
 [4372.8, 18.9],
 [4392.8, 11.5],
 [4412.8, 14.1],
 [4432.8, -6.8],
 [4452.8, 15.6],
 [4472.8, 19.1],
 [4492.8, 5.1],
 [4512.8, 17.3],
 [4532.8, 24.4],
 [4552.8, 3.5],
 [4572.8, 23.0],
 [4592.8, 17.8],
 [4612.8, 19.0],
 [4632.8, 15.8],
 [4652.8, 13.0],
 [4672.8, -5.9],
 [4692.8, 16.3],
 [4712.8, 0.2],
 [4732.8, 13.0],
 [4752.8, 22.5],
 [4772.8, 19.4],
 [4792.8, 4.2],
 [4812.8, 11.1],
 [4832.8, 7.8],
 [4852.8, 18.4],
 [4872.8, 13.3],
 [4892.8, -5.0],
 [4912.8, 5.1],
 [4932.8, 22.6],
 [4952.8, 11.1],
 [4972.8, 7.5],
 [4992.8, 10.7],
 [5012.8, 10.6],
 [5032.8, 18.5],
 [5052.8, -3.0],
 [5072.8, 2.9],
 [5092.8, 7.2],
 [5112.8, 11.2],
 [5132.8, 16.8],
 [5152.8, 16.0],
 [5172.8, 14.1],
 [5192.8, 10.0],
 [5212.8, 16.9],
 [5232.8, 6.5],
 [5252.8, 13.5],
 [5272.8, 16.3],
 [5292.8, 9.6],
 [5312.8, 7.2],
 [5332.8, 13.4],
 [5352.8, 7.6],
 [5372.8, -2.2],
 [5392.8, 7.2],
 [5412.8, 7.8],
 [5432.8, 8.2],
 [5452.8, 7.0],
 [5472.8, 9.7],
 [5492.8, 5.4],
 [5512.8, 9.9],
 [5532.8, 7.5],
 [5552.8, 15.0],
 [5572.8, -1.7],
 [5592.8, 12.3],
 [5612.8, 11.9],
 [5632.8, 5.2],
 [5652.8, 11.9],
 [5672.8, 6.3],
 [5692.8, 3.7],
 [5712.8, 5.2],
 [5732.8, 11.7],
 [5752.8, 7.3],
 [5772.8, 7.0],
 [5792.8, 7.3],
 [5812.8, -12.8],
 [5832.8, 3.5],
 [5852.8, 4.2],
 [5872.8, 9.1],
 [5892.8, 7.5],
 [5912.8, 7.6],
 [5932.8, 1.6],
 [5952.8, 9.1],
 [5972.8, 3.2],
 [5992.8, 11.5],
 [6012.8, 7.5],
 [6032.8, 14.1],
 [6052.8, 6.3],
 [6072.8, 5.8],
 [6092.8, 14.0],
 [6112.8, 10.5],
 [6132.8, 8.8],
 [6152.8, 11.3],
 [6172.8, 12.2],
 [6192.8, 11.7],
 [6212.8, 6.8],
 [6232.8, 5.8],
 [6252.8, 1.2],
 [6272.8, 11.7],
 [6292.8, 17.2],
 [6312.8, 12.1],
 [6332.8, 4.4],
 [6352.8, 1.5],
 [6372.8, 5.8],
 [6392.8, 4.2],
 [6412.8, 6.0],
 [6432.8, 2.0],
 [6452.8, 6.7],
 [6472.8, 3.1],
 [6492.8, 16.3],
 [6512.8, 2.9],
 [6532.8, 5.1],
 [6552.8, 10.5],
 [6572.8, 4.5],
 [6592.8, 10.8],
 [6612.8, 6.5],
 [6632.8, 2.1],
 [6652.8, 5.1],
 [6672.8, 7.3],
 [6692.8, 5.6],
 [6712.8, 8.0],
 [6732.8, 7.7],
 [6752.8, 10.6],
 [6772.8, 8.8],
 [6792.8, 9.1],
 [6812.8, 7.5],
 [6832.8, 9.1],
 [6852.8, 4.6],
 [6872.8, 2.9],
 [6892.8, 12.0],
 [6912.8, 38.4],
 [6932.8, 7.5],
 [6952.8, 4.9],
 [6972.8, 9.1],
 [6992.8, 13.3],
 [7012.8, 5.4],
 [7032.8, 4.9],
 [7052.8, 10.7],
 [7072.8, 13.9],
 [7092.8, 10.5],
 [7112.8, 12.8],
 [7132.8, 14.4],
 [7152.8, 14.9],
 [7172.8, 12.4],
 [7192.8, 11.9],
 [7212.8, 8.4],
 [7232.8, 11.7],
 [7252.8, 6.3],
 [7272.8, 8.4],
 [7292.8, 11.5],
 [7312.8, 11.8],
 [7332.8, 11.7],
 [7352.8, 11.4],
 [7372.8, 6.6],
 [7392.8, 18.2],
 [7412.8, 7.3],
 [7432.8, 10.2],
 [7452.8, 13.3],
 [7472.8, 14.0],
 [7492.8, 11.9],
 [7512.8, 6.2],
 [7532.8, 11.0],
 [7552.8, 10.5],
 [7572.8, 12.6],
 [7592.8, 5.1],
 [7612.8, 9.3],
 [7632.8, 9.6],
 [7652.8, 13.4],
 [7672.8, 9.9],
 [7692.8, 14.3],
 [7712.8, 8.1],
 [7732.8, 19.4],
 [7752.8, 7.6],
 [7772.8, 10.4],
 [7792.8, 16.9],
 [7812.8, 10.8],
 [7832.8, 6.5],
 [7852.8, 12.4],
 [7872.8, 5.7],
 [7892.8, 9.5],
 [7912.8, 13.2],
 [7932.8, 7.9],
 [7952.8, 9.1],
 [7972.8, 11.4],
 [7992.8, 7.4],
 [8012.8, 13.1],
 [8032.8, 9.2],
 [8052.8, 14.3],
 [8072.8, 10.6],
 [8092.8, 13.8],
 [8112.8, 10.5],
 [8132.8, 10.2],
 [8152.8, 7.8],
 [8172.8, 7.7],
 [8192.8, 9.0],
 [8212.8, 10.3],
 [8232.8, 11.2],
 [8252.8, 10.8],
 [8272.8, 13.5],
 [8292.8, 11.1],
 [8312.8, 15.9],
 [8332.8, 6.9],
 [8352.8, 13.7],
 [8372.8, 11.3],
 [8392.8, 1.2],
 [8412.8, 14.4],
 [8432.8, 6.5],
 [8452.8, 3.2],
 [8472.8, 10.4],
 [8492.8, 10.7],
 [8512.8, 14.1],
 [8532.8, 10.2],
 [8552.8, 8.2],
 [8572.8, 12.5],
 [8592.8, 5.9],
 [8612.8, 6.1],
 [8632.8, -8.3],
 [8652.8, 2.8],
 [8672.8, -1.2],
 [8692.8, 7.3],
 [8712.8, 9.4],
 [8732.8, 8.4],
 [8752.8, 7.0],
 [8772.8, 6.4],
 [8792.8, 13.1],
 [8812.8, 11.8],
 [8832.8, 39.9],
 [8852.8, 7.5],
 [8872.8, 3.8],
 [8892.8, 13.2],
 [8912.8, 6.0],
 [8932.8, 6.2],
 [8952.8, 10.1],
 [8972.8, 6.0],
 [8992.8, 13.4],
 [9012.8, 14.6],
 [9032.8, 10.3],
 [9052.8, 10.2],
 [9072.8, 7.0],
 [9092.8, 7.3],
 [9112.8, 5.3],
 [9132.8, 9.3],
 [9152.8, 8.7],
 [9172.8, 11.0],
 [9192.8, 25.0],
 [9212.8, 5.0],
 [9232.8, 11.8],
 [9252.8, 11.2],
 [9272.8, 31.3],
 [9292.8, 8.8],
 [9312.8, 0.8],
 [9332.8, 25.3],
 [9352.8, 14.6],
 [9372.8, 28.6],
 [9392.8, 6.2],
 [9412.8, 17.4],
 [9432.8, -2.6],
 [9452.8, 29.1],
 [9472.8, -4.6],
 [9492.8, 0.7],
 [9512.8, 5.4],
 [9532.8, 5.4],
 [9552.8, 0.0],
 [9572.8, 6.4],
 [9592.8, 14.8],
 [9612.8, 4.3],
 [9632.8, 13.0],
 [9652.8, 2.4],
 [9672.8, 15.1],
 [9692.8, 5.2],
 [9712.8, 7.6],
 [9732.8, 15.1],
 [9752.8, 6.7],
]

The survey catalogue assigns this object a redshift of 0.852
